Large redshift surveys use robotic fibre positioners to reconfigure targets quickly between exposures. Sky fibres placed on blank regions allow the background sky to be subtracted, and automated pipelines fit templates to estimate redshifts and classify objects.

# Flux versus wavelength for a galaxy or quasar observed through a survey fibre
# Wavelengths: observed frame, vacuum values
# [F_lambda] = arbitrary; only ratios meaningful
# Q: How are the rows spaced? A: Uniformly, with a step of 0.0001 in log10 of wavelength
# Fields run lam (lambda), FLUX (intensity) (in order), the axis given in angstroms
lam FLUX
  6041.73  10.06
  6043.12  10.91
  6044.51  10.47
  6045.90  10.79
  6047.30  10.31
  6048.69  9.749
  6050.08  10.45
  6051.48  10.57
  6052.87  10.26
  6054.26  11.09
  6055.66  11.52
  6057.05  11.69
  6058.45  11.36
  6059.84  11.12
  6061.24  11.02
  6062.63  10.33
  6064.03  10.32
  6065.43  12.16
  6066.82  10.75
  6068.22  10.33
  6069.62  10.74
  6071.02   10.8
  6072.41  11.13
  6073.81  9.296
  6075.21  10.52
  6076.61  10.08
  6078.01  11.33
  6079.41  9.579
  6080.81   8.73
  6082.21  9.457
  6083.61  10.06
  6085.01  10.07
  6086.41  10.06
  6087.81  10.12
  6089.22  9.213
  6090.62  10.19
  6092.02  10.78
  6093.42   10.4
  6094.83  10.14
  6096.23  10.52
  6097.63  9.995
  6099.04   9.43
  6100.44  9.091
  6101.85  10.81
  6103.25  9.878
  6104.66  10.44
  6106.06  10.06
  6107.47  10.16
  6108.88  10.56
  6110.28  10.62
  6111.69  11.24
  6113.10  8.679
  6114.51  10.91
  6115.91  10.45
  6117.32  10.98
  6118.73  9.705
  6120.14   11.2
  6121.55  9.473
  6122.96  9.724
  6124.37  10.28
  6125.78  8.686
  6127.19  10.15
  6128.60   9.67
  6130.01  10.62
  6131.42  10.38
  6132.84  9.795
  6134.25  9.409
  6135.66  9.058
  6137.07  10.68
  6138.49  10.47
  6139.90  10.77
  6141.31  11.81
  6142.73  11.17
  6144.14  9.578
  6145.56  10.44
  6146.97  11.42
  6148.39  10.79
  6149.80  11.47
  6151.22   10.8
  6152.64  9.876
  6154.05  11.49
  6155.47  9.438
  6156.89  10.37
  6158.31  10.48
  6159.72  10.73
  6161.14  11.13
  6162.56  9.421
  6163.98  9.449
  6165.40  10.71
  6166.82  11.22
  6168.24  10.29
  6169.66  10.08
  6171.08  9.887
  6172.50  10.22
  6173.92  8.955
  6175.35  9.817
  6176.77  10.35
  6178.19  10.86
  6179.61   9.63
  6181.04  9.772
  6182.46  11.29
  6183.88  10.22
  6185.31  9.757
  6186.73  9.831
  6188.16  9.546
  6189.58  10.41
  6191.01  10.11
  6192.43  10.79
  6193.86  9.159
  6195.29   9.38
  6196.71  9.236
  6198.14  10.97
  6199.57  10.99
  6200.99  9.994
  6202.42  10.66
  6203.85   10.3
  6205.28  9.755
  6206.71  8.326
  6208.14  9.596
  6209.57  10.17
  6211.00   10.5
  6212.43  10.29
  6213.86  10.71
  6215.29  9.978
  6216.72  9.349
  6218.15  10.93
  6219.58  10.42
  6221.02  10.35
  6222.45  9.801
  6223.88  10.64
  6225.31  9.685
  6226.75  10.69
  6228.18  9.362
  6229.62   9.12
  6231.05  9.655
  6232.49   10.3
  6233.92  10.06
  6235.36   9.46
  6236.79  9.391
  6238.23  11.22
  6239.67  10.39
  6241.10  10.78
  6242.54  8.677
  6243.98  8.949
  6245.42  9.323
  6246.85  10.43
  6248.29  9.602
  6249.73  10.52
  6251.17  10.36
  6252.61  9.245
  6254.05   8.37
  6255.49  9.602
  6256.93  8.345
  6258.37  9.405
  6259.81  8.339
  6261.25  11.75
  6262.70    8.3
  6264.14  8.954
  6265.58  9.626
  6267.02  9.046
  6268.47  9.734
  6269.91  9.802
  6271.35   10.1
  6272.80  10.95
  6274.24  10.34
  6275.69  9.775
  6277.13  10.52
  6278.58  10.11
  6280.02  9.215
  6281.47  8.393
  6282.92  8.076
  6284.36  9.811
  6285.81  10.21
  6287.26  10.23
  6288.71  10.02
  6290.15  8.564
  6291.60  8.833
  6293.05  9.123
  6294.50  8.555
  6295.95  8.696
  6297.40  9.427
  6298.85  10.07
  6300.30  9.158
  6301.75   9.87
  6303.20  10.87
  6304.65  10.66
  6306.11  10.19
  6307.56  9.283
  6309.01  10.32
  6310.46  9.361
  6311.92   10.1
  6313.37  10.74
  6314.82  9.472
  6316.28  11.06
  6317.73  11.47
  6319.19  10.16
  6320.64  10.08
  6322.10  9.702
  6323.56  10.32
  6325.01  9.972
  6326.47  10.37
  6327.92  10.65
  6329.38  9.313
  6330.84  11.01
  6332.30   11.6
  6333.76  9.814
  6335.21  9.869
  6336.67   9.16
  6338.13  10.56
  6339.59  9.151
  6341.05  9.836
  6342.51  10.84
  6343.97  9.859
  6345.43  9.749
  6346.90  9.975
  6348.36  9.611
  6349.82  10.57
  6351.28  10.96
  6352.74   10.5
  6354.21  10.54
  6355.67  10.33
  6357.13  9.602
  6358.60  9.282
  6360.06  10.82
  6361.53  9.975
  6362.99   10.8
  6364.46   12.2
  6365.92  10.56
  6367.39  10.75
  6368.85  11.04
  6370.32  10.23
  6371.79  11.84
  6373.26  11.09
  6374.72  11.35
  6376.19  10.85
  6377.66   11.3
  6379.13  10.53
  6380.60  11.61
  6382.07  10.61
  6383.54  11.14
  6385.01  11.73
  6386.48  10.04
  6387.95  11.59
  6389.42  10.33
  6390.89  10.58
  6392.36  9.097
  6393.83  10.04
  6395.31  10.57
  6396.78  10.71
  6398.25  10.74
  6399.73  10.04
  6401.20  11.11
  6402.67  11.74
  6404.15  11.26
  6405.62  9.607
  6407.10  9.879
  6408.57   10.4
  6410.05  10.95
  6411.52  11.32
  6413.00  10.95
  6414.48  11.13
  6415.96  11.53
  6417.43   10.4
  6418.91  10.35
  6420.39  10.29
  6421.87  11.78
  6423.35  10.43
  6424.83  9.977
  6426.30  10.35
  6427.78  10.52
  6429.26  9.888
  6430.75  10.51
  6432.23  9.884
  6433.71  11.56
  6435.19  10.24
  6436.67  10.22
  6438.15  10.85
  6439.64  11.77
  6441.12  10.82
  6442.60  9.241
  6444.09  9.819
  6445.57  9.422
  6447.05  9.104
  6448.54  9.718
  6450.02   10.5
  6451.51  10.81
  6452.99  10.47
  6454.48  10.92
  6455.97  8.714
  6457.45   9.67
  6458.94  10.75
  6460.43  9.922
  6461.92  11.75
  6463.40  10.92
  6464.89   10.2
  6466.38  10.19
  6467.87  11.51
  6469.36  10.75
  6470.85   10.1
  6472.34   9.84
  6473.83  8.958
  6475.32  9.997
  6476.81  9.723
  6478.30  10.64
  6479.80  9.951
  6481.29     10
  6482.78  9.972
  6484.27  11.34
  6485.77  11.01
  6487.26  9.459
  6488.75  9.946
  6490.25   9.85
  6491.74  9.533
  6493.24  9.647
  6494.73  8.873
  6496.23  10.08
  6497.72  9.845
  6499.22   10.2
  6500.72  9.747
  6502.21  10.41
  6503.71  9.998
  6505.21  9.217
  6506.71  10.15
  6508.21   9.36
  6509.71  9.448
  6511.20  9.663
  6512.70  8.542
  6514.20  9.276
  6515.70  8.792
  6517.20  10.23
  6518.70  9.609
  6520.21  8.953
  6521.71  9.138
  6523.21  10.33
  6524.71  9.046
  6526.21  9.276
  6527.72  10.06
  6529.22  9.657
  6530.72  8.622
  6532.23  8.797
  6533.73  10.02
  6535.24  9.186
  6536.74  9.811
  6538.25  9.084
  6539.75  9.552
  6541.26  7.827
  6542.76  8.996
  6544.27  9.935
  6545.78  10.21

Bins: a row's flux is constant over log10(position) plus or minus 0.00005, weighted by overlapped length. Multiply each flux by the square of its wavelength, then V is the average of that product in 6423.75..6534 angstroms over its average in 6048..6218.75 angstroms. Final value 1.1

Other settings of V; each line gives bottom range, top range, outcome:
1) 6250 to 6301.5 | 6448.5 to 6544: 1.11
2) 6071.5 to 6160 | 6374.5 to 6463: 1.14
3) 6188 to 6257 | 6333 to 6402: 1.11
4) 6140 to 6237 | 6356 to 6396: 1.12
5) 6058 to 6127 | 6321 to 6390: 1.11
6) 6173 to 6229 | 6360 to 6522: 1.11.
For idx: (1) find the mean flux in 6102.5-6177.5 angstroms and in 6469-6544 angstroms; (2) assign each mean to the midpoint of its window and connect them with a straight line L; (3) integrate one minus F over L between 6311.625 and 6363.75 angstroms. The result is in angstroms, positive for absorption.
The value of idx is -1.4 angstroms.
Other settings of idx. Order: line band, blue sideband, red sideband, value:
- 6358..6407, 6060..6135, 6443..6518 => -3.5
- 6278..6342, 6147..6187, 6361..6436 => 4.4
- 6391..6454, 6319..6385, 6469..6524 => -2.1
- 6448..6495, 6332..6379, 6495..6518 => -1.7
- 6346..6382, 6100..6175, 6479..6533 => -2.8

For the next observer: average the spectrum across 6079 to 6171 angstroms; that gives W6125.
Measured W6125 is 10.2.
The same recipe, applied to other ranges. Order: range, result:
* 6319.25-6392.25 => 10.5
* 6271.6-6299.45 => 9.53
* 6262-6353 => 9.88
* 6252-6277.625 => 9.56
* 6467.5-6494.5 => 10.1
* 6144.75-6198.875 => 10.3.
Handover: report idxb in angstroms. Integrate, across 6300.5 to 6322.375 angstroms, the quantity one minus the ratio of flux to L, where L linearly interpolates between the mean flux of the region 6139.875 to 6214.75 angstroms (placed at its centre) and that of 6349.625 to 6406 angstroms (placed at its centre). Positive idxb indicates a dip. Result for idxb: 0.7 angstroms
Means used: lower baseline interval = 10.3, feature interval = 10.2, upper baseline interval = 10.7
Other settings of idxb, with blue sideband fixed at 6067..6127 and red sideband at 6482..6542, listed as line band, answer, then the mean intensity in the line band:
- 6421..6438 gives -1.4 angstroms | 10.5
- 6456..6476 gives -1.3 angstroms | 10.3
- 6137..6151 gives -1.1 angstroms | 10.9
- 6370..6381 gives -1.5 angstroms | 11.1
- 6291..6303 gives 0.7 angstroms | 9.29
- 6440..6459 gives -0.7 angstroms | 10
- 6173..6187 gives 0.0 angstroms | 10.1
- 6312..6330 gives -0.8 angstroms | 10.3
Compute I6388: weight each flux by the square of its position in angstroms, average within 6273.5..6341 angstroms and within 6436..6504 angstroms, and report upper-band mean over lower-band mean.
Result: 1.08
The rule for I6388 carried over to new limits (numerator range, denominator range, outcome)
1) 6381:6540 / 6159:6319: 1.10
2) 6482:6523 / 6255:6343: 1.06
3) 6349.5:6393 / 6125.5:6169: 1.11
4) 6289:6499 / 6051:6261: 1.09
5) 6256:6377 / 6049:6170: 1.03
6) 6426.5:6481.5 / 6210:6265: 1.12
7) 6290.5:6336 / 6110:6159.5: 1.02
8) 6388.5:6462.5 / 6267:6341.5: 1.10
